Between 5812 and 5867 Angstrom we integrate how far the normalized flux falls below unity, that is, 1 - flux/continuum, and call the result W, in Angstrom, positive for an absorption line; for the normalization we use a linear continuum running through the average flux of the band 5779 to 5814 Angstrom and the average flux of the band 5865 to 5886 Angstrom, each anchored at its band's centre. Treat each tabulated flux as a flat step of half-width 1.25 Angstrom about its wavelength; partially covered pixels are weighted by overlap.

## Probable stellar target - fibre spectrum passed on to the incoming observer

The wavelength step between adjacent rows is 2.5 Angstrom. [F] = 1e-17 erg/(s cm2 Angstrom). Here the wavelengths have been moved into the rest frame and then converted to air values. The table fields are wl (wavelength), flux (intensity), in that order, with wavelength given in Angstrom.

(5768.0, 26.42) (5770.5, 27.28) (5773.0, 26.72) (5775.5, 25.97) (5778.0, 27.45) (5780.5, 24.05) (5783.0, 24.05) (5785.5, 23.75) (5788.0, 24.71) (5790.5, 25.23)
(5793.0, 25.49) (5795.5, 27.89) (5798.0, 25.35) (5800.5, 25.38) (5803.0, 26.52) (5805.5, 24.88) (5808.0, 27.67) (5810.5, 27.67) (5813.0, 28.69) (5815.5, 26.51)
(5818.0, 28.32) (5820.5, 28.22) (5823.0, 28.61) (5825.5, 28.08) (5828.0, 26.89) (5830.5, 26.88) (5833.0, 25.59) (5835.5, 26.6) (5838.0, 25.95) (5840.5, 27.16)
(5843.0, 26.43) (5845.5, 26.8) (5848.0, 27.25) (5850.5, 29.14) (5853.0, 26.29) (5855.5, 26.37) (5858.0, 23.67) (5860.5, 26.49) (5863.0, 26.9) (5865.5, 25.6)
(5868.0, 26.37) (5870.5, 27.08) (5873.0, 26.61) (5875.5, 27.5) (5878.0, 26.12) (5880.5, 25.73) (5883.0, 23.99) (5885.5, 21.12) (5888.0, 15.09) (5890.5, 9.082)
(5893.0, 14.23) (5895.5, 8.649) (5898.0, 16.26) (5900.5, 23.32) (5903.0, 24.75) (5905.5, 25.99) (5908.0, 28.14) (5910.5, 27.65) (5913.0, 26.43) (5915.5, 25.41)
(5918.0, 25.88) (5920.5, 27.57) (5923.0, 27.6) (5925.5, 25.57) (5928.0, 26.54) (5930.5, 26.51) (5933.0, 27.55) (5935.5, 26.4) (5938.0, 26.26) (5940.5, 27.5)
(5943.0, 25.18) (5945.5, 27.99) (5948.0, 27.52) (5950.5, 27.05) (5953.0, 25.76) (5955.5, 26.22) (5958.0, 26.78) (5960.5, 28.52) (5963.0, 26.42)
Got -2.5 Angstrom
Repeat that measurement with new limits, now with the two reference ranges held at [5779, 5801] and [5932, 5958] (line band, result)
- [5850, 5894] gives 3.8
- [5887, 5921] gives 6.6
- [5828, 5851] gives -1.0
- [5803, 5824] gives -1.8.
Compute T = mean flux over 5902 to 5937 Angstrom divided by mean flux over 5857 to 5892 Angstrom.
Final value 1.13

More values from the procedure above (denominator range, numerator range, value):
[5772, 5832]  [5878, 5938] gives 0.88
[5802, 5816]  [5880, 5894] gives 0.66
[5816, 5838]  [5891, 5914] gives 0.78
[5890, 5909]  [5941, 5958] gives 1.40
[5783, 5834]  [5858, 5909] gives 0.85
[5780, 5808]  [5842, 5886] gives 1.03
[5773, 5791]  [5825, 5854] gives 1.07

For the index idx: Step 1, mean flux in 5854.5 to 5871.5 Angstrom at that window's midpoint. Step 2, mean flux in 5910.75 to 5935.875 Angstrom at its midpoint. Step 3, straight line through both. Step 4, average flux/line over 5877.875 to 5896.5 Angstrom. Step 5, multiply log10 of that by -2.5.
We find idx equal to 0.43 mag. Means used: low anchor 26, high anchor 26.6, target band 17.6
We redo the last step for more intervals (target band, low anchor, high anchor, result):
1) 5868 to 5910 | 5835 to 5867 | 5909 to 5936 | 0.22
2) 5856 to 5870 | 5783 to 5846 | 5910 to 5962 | 0.03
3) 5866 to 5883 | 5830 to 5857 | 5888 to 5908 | -0.21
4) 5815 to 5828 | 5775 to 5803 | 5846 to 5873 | -0.08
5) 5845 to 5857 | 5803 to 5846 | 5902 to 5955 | -0.01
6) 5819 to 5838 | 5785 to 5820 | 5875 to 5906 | -0.12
